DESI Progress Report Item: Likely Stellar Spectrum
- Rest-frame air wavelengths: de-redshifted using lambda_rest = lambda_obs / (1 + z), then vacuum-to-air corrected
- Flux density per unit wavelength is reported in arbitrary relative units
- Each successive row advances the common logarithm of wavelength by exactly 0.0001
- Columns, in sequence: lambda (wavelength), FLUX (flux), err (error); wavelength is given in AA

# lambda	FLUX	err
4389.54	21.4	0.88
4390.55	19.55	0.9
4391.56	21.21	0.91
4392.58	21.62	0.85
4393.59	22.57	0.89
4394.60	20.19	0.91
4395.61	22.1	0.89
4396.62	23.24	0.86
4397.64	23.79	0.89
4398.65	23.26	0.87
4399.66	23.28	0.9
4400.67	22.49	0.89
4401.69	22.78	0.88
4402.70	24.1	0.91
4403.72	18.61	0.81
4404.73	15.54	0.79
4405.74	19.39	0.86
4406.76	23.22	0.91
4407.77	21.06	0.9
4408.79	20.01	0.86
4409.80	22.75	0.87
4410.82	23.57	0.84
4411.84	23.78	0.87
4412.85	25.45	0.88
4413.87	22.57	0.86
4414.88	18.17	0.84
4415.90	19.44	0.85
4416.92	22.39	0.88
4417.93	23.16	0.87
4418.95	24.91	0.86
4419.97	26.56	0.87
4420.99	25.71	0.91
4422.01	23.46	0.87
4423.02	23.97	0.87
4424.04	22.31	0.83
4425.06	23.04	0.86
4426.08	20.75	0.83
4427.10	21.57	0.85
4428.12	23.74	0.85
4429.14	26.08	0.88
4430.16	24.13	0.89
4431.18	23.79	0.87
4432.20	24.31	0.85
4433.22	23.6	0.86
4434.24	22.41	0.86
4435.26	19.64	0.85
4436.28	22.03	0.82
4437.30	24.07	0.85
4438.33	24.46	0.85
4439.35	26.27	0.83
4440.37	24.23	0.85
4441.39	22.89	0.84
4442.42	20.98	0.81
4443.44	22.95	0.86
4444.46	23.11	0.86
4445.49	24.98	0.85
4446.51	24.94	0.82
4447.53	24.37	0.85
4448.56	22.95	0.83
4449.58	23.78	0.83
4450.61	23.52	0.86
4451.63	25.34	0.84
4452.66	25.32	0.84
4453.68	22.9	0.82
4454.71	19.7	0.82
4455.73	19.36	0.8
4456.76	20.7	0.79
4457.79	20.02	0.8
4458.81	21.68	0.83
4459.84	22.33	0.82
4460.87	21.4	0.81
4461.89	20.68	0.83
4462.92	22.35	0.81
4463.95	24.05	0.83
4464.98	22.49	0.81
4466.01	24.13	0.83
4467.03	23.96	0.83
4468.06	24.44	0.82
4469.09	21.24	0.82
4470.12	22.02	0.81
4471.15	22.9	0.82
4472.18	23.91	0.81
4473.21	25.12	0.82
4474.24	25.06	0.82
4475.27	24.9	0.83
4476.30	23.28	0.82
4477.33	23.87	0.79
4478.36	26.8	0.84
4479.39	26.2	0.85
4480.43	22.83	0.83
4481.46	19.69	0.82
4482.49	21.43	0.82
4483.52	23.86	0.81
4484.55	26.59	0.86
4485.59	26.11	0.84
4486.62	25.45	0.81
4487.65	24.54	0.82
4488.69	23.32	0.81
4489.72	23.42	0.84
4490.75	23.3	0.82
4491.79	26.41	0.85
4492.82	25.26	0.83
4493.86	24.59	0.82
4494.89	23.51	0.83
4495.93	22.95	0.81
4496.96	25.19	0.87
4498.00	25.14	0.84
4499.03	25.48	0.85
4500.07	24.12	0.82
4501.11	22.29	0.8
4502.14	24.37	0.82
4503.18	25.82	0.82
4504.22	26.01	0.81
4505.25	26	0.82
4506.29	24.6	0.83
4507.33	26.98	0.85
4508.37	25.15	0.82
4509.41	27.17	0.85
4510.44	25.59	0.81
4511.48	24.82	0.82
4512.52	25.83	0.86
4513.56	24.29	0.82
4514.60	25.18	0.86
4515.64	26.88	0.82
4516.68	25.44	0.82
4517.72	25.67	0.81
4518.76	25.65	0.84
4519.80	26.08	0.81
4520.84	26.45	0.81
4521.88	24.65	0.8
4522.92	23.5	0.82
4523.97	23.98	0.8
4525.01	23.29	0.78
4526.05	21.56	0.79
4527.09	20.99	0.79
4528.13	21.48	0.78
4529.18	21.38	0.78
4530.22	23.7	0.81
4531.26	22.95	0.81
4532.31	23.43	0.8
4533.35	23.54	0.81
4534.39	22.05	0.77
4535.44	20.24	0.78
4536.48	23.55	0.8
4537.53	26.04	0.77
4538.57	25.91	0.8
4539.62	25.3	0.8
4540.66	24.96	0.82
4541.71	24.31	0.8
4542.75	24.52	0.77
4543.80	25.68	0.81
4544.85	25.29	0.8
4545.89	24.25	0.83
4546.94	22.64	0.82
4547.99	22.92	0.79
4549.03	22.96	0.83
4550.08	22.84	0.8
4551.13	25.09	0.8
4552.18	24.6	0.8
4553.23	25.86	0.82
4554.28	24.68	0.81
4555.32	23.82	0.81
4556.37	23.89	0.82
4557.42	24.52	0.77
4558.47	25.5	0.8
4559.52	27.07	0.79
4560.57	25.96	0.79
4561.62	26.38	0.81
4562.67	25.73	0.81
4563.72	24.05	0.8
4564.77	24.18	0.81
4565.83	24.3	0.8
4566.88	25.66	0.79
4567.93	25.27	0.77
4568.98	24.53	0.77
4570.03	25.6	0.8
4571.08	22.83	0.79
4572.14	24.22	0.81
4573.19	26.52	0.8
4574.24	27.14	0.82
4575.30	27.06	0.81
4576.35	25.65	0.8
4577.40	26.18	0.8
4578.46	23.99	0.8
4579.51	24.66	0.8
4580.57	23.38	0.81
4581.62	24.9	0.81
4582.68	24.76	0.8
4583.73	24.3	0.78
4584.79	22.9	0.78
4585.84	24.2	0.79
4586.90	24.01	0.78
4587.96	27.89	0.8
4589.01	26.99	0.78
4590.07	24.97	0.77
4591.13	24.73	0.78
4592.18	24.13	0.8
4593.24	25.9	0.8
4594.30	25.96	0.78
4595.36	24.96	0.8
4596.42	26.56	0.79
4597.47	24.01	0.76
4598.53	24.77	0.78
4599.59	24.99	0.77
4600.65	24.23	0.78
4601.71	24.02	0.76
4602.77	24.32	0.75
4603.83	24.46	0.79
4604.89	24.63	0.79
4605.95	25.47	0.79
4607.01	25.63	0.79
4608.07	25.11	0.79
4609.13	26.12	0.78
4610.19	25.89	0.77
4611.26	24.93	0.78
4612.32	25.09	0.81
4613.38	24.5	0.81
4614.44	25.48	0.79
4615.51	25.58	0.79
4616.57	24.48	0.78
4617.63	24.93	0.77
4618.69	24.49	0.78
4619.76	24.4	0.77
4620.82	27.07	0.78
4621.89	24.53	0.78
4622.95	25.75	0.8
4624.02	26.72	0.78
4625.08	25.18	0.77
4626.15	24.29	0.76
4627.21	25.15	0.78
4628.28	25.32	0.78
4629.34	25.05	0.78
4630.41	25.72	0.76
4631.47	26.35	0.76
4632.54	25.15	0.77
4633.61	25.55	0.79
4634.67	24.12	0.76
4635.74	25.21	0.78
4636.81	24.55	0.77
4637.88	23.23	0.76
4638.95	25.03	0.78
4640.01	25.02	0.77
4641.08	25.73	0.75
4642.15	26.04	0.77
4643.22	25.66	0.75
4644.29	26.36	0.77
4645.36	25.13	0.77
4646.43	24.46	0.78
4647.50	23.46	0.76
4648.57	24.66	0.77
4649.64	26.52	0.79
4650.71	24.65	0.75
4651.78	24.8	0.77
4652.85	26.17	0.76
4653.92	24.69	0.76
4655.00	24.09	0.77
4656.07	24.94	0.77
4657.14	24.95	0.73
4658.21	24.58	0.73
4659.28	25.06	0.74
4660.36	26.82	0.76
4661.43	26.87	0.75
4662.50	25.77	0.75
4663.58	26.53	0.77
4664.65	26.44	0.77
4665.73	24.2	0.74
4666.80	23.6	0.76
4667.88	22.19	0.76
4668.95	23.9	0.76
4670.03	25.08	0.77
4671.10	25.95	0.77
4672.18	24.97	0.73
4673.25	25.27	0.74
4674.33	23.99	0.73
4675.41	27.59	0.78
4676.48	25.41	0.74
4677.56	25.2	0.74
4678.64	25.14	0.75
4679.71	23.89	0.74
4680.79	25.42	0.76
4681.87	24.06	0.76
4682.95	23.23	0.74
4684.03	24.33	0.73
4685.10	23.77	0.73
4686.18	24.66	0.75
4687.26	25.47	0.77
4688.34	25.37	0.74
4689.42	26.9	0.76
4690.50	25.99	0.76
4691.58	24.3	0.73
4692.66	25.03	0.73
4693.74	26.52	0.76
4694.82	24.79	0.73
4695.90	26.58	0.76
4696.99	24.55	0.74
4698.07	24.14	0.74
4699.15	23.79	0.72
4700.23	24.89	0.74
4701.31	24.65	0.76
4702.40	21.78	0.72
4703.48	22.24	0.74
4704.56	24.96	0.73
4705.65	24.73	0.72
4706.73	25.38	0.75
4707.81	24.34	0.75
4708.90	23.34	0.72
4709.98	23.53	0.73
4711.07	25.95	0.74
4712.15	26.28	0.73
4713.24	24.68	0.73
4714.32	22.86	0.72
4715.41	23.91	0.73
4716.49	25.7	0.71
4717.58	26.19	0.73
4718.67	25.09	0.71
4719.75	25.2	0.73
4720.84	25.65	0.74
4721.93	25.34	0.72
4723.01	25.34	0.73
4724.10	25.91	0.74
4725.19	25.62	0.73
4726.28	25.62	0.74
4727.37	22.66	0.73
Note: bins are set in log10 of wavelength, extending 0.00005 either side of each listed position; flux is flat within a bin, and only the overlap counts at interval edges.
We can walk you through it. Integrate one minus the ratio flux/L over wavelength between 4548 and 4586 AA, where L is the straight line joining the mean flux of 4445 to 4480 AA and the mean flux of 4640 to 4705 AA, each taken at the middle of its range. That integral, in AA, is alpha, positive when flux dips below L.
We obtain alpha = -1.2 AA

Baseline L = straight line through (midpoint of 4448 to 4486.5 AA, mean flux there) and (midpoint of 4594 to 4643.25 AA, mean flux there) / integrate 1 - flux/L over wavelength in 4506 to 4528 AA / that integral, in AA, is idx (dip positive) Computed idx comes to -0.98 AA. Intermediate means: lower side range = 23.2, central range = 24.9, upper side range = 25.1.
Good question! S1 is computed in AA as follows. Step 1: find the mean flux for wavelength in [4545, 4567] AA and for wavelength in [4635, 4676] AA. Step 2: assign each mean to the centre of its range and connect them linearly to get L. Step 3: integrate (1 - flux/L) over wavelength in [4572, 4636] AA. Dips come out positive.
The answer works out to -0.8 AA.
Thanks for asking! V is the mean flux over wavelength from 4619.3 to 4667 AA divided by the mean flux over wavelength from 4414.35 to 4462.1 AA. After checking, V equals 1.1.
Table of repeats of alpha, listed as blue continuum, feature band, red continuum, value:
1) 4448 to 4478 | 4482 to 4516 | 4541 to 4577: -1.80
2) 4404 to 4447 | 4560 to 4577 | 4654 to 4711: -0.97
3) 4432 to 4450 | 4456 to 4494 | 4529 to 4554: 0.20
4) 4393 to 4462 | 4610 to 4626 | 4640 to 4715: -0.56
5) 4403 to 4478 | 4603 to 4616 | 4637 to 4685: -0.38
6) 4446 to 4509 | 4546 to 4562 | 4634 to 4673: -0.15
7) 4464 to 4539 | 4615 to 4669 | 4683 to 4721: -1.15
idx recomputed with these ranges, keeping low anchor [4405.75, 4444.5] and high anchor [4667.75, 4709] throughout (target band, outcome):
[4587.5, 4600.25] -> -0.7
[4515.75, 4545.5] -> -0.4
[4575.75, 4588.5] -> -0.4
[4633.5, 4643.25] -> -0.2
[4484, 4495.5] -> -0.6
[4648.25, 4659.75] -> -0.2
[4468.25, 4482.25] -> -0.2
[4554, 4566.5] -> -0.6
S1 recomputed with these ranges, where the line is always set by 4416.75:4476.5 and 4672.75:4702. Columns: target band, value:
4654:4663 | -0.2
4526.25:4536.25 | 0.7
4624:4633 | -0.3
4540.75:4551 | 0.0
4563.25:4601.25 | -1.2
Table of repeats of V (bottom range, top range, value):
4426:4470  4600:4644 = 1.09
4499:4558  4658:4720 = 1.02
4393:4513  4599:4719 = 1.07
